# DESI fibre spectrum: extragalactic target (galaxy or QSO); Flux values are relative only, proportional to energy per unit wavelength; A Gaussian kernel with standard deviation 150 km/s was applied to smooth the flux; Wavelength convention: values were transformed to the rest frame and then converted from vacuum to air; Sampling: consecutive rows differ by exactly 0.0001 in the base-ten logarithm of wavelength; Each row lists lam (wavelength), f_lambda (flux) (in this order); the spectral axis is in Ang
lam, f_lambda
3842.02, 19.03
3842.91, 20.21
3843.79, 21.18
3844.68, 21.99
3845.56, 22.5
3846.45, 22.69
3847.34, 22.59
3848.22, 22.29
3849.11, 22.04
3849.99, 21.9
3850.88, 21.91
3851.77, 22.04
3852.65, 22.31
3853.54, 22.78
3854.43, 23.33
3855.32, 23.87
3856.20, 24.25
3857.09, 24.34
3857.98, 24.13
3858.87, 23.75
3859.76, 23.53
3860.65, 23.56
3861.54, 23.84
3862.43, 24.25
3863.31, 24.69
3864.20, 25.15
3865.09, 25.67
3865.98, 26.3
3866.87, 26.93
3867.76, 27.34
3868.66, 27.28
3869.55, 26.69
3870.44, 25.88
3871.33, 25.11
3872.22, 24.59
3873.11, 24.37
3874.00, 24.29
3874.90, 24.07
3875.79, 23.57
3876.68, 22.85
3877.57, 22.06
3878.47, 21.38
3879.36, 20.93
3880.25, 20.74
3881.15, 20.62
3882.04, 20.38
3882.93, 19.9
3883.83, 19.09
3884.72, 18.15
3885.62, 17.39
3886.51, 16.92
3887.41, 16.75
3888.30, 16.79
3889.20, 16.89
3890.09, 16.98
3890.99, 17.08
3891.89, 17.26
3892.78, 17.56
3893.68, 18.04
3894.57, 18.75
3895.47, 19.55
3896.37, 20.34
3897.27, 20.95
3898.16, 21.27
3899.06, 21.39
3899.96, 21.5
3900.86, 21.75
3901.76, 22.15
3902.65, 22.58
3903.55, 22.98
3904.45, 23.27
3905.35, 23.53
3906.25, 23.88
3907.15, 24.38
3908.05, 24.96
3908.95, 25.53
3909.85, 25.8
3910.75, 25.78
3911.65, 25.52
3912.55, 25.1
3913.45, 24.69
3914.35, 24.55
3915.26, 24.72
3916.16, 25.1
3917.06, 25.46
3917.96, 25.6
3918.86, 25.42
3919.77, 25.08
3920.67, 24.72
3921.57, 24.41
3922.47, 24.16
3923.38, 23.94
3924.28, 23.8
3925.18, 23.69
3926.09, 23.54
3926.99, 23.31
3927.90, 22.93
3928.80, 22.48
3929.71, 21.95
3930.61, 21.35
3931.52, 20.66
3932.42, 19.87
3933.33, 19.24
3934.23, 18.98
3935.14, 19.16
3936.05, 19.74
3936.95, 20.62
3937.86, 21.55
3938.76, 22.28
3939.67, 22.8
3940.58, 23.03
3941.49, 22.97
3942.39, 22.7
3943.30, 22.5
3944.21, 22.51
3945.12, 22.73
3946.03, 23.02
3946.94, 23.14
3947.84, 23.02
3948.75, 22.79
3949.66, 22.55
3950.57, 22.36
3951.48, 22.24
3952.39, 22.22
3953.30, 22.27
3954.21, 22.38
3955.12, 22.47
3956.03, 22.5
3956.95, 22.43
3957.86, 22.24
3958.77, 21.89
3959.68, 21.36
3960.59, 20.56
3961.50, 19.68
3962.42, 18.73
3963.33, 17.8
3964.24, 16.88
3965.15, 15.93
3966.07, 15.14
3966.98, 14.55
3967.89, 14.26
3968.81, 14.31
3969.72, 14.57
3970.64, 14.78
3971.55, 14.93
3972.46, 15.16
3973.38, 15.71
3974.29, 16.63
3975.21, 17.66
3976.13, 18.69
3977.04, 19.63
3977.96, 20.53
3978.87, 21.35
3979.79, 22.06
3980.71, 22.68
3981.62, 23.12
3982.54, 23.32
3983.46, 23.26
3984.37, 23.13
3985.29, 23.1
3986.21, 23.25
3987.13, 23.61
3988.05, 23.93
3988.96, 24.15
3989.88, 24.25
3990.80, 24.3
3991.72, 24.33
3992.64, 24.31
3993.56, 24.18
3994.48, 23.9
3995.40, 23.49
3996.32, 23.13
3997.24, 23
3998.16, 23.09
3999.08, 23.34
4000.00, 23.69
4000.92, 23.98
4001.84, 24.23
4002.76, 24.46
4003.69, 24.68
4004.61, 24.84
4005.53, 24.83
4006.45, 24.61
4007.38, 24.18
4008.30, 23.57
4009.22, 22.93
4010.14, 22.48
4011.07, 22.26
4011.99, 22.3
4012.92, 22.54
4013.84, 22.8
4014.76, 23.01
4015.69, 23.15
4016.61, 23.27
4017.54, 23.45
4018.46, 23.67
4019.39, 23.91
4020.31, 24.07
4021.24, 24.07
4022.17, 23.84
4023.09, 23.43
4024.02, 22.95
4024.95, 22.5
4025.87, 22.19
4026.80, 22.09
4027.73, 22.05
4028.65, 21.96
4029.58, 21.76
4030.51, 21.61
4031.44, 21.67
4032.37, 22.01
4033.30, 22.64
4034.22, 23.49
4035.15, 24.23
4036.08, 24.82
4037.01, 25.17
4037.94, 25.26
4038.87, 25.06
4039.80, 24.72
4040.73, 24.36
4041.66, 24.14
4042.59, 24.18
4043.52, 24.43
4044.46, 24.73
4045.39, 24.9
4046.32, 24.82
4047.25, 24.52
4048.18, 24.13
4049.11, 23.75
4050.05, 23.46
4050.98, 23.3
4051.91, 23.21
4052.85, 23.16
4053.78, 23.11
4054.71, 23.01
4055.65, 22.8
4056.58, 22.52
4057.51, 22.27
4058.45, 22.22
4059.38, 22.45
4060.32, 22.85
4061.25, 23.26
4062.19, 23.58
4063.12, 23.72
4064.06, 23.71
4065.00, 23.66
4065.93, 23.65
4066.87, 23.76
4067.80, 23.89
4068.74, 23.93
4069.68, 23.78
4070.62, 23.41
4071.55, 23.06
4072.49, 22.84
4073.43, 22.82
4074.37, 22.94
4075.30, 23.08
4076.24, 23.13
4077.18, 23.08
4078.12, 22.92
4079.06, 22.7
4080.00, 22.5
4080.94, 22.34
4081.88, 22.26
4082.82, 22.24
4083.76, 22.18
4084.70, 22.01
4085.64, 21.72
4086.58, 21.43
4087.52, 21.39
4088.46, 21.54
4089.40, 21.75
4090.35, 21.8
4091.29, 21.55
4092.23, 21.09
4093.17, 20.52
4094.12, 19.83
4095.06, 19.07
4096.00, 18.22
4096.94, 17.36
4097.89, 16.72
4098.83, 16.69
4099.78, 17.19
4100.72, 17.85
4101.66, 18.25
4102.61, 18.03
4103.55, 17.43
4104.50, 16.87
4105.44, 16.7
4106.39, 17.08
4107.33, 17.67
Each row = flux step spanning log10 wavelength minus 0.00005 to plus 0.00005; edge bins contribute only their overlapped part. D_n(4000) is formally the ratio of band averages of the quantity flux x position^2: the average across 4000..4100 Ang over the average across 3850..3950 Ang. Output 1.1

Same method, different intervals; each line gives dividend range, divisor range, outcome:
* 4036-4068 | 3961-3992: 1.26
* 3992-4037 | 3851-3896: 1.14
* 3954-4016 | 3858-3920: 0.99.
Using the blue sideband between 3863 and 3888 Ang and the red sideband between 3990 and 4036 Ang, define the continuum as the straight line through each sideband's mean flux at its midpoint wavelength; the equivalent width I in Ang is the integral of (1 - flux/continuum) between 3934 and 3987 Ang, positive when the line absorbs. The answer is 6.2 Ang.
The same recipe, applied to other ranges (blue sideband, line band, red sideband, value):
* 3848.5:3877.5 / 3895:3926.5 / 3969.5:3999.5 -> -0.8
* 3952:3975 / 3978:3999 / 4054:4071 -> -4.0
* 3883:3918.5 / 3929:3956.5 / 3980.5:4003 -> 0.8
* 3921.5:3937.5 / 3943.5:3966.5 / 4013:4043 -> 1.1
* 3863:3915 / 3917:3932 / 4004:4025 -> -0.7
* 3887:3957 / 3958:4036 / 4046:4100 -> 1.8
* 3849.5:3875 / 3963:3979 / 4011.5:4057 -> 4.9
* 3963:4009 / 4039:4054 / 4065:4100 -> -1.8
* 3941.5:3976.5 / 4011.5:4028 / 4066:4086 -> -1.3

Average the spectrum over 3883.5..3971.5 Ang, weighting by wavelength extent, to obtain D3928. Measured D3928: 21.3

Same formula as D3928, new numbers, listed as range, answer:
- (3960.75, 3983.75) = 18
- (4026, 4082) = 23.3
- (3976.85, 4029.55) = 23.3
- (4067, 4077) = 23.3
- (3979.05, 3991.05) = 23.3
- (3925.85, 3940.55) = 21.3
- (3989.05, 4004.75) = 23.9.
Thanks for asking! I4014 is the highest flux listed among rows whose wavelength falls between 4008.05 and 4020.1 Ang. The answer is 23.91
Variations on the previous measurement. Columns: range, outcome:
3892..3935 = 25.8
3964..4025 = 24.84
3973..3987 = 23.32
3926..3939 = 23.54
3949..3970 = 22.55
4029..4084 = 25.26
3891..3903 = 22.58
